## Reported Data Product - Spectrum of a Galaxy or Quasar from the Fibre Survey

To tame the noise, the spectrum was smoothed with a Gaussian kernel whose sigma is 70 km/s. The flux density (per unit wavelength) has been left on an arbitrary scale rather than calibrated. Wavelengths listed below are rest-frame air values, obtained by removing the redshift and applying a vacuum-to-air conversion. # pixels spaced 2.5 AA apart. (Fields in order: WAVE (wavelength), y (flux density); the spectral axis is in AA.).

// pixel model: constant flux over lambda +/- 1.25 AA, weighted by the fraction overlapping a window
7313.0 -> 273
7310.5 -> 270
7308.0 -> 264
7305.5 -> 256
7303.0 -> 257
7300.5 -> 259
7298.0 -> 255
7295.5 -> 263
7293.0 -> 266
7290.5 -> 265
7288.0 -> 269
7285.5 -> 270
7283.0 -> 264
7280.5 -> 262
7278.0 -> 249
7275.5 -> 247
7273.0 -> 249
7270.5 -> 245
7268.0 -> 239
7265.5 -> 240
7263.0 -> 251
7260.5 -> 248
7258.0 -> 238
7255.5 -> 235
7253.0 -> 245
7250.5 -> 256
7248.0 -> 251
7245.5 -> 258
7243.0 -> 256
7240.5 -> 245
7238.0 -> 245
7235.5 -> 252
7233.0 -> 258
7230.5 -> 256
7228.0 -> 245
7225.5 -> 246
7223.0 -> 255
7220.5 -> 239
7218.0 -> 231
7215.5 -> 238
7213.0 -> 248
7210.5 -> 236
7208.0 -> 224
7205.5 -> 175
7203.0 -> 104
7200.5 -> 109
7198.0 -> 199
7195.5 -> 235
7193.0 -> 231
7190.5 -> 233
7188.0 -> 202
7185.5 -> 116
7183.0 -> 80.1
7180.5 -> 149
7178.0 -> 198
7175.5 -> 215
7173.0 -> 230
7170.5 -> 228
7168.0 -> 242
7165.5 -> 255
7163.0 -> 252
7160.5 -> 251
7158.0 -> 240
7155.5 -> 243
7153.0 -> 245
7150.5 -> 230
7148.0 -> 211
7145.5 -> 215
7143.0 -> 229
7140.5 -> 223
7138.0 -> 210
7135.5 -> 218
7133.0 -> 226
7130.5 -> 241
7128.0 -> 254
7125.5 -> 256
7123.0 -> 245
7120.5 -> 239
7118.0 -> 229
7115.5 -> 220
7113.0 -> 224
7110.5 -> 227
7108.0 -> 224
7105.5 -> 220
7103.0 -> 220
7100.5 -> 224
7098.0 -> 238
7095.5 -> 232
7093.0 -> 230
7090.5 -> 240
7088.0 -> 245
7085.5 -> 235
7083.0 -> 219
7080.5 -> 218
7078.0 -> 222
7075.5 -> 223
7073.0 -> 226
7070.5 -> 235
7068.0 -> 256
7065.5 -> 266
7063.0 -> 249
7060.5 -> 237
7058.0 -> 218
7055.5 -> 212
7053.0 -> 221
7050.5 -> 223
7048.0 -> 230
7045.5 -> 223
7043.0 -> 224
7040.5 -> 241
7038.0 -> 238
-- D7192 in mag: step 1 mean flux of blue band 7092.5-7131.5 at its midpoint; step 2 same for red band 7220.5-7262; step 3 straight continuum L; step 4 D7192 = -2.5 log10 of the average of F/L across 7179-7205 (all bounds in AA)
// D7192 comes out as 0.41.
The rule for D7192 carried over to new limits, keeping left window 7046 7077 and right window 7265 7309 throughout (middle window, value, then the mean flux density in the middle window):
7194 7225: 0.189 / 209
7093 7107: 0.046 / 227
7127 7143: 0.057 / 228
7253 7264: 0.047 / 243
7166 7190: 0.287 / 188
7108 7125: 0.034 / 231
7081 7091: 0.010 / 233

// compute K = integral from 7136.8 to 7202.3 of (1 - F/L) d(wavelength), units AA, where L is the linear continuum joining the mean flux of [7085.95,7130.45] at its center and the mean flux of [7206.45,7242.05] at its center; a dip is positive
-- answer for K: 8.0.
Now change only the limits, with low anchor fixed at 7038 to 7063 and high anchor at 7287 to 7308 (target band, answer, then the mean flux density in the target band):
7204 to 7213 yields 1.3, 214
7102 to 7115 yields 0.7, 223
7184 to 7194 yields 2.2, 192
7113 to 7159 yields 1.4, 232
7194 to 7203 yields 2.8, 172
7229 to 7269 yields 1.0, 248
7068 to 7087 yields 0.3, 228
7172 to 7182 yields 2.1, 194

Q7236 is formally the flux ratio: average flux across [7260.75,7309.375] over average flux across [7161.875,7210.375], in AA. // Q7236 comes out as 1.3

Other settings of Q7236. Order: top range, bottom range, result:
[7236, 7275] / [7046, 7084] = 1.07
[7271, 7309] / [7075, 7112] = 1.14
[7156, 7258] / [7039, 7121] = 0.97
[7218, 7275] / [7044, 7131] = 1.07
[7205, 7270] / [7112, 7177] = 1.04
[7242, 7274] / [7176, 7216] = 1.33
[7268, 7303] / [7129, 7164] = 1.12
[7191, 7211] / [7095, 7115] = 0.84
